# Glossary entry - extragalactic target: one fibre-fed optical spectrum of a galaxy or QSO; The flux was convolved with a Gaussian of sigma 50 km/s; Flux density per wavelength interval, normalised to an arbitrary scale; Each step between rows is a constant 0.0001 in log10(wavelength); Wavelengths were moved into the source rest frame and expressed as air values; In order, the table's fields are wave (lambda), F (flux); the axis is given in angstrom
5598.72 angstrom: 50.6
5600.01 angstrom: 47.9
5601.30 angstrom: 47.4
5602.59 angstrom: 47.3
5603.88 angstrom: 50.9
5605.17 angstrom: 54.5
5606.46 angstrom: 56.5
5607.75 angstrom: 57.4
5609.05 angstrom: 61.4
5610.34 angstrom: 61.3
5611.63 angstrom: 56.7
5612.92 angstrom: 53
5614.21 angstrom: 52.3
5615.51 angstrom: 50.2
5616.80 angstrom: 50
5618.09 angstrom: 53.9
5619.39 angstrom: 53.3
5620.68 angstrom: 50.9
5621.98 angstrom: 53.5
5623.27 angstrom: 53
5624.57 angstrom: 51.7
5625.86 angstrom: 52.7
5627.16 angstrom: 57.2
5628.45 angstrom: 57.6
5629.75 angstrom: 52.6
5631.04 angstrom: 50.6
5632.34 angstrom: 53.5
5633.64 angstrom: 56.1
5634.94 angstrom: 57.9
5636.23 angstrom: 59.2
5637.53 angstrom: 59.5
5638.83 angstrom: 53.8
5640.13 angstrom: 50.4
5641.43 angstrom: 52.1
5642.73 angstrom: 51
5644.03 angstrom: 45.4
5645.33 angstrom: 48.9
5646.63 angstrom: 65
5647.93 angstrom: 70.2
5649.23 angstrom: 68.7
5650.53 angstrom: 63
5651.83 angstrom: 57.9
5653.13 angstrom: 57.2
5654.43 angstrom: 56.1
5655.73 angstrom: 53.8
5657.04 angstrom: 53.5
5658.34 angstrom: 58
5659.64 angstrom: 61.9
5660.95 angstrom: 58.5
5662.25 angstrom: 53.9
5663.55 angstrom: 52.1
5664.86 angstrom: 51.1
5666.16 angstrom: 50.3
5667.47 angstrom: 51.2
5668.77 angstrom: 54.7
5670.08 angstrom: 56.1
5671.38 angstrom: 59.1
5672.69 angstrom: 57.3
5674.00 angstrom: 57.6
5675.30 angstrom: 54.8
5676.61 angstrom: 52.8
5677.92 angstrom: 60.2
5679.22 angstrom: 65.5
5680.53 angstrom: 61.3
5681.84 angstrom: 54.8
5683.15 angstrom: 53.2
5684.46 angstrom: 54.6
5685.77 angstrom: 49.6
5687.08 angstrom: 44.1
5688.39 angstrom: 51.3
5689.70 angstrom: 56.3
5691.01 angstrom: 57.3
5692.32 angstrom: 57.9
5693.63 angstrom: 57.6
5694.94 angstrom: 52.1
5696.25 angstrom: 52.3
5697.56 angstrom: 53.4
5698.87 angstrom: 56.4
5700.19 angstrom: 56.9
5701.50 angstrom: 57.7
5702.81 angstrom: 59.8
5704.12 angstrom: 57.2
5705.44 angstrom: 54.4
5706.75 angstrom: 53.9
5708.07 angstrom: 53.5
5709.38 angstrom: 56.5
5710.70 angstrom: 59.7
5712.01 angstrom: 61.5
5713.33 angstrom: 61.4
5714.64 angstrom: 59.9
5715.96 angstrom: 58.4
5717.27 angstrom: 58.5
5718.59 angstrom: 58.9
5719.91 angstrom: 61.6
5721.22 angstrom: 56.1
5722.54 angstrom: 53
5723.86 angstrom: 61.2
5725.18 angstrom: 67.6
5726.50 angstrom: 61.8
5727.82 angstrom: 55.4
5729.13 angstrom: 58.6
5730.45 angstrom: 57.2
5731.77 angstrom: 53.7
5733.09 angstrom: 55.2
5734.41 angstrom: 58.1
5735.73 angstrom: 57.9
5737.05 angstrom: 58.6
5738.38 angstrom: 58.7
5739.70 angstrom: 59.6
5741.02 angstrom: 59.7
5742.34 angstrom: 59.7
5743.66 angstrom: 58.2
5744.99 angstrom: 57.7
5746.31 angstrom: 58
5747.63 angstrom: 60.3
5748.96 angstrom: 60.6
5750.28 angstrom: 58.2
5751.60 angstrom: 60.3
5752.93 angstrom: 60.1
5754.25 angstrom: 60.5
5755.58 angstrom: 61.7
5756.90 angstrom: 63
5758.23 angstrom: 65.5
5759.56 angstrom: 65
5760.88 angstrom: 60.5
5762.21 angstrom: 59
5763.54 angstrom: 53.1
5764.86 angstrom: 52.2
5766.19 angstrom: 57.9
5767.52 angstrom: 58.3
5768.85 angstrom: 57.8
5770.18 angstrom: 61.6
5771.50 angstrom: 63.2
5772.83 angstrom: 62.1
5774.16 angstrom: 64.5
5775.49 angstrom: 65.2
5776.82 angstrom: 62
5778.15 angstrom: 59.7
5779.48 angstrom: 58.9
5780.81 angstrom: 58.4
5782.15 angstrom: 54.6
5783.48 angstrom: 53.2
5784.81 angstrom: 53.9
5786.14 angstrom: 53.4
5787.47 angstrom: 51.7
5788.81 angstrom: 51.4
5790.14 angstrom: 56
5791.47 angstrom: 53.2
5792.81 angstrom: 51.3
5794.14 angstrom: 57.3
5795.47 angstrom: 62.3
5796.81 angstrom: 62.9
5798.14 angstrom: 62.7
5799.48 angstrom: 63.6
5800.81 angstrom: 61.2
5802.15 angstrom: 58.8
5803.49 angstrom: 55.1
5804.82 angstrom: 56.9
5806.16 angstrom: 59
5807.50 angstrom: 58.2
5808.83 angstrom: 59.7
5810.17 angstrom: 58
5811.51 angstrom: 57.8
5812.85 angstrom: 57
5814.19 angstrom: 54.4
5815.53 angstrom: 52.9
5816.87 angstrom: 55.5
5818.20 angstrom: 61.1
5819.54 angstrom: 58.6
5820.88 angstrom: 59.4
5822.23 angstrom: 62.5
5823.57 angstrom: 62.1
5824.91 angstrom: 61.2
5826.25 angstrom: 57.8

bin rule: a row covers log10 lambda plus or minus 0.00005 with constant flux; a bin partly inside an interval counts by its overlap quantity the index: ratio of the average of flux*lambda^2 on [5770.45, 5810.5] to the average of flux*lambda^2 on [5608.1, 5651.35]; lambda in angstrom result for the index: 1.1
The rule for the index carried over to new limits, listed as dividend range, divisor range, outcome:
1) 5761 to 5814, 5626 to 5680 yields 1.08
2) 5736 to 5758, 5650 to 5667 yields 1.10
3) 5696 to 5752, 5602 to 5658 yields 1.09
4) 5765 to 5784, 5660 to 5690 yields 1.13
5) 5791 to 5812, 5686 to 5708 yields 1.11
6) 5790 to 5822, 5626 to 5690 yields 1.10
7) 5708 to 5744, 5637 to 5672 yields 1.07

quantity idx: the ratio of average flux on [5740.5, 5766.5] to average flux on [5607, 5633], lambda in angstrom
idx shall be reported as 1.1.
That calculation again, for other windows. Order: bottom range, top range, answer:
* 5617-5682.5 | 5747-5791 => 1.06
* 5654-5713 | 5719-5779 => 1.07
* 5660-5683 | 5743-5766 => 1.06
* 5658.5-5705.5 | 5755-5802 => 1.06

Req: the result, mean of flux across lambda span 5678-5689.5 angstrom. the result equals 54.7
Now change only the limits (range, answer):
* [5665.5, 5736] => 56.6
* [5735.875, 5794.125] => 58.5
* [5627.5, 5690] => 55.7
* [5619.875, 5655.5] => 55.7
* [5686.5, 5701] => 54.2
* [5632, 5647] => 54.2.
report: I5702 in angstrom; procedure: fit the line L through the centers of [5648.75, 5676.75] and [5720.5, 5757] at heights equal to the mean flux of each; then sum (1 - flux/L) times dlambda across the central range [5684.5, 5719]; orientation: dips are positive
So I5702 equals 1.0 angstrom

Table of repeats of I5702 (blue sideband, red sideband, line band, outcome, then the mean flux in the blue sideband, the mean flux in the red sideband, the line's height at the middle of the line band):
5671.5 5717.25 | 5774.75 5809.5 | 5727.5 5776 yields -1.9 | 56.3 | 57.7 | 57.1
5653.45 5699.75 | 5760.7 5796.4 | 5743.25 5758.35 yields -0.9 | 55.2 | 57.5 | 56.9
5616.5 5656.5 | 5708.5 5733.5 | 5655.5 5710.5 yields 1.8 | 55.4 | 58.8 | 57.3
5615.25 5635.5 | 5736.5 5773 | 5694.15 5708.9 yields 0.5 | 53.5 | 59.7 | 57.1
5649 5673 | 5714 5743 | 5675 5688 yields 0.5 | 56.3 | 58.6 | 57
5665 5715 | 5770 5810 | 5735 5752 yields -0.5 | 55.8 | 58.4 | 57.2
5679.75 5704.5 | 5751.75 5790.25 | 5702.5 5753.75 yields -1.6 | 55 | 58.8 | 56.7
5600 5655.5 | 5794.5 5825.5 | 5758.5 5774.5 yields -0.4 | 55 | 59.1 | 58.1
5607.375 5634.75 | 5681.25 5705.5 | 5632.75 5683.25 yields -2.0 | 54.2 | 54.6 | 54.4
